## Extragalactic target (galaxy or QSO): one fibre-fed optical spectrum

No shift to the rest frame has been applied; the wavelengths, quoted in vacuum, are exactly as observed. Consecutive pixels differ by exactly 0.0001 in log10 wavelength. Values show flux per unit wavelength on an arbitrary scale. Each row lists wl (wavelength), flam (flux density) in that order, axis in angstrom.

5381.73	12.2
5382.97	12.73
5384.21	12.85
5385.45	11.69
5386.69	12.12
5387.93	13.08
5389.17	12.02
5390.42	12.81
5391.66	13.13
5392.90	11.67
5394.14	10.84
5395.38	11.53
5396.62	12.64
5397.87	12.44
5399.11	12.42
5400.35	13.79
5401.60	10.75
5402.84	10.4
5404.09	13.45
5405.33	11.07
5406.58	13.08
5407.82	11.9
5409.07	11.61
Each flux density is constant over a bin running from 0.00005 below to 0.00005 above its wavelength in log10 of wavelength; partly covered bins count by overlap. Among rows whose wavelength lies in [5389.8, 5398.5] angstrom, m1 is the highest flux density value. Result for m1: 13.13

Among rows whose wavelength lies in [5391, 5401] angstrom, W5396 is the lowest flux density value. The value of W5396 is 10.84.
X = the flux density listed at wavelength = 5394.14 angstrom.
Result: 10.84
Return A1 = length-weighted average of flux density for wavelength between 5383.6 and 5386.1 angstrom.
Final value 12.3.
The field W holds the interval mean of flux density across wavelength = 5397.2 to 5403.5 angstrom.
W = 12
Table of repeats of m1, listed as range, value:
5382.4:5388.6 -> 13.08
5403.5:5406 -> 13.45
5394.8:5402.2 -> 13.79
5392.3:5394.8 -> 11.67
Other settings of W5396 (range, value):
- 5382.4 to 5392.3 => 11.69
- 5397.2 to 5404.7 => 10.4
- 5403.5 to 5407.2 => 11.07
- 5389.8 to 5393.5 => 11.67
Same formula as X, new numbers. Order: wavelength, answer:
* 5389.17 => 12.02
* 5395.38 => 11.53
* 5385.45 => 11.69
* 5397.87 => 12.44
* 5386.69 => 12.12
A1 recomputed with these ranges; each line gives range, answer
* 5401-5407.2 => 11.8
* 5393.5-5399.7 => 12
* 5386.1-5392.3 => 12.6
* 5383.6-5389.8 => 12.3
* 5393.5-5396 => 11.2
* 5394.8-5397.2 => 12.1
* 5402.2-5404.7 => 11.9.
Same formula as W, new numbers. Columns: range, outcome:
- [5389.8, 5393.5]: 12.6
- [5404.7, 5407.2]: 12.1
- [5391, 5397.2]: 12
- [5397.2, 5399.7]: 12.4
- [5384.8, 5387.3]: 11.9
